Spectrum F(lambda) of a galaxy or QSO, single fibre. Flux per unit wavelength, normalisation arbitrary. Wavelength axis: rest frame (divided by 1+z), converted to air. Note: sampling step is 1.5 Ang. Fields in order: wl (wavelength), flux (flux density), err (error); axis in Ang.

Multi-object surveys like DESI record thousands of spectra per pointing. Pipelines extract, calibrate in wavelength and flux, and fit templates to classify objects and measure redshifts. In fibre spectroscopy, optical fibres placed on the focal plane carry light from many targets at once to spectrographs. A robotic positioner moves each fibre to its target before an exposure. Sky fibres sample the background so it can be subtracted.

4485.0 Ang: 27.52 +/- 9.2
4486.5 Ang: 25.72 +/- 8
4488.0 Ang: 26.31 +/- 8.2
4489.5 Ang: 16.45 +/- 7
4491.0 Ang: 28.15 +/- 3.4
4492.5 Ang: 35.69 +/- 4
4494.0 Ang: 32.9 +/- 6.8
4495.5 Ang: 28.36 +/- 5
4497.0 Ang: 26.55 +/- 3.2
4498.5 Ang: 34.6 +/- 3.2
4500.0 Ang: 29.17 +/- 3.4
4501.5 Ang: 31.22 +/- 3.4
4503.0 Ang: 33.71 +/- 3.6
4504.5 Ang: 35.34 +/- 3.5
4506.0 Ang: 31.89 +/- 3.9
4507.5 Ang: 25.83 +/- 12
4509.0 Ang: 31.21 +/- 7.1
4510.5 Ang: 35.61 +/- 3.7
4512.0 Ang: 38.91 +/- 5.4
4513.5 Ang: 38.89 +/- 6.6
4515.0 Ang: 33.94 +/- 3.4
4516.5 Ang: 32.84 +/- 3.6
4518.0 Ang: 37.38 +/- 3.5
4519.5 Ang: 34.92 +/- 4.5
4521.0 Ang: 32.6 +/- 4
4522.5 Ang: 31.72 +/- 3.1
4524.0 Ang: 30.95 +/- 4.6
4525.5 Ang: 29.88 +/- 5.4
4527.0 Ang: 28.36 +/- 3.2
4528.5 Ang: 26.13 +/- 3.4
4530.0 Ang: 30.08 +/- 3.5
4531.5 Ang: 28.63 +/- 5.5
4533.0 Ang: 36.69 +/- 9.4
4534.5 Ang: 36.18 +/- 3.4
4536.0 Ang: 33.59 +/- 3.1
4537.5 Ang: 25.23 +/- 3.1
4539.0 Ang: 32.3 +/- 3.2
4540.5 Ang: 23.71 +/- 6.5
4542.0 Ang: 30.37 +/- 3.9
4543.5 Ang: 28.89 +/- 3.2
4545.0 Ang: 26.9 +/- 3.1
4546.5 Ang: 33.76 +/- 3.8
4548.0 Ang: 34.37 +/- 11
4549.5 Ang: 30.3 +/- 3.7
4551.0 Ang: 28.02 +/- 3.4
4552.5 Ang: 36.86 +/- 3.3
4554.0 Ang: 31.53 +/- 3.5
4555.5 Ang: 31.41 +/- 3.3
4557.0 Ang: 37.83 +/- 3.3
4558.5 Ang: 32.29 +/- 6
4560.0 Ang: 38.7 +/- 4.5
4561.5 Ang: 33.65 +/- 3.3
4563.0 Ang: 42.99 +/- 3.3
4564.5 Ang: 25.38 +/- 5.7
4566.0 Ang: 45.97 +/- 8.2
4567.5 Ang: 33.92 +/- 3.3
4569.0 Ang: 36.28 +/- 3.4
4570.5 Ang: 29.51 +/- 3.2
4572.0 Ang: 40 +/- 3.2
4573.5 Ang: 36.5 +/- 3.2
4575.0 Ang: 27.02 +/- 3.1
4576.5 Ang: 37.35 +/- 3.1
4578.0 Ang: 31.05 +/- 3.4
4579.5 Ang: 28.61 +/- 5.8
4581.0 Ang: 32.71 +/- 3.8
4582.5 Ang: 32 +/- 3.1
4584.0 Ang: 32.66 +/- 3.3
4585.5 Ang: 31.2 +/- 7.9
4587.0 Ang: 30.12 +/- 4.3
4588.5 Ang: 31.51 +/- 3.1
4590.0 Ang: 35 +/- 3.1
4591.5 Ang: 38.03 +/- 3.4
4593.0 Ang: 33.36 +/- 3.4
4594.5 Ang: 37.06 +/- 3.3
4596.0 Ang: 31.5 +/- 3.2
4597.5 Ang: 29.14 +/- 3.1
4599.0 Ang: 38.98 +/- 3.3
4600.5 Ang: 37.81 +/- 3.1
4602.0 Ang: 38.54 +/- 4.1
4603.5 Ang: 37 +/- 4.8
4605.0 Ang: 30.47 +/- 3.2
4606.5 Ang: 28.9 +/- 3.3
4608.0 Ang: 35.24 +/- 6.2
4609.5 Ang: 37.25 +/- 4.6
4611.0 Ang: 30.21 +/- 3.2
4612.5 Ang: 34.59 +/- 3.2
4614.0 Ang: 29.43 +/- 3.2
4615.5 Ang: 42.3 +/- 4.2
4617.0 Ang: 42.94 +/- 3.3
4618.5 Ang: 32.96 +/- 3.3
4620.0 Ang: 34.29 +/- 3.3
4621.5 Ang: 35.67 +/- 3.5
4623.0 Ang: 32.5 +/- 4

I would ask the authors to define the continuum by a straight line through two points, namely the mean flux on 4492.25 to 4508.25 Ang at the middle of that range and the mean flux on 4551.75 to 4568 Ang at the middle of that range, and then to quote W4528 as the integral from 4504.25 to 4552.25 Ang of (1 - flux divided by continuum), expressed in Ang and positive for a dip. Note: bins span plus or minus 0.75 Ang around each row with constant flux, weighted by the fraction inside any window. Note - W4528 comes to 2.09 Ang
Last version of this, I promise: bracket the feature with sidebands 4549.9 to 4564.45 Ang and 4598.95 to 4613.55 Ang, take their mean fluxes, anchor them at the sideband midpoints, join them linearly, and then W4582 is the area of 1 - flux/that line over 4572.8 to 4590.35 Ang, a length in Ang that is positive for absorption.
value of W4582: 1.20 Ang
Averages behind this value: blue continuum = 34.2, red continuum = 34.6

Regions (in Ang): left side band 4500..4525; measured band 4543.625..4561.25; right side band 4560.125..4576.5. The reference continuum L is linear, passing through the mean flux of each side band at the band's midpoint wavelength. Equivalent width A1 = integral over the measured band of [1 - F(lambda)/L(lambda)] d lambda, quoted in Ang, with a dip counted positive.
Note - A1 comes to 1.0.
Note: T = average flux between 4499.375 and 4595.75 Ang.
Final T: 32.8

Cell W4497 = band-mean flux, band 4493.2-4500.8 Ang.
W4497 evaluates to 30.4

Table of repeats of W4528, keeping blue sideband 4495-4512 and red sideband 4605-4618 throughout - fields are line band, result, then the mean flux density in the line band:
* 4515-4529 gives 0.1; 31.9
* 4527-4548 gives 1.5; 30.3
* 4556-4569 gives -1.1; 36.2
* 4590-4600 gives -0.1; 34.8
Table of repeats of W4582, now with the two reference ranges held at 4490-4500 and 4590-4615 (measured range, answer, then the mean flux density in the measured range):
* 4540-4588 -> 0.1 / 32.9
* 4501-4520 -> -1.8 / 34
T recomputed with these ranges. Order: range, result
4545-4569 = 34.3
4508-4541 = 32.3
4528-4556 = 30.8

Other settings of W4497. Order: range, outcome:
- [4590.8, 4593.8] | 35.7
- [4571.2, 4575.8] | 34.5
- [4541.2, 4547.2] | 29.9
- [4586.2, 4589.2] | 30.8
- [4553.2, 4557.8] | 33.6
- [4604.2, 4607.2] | 29.8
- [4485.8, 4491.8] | 24.2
